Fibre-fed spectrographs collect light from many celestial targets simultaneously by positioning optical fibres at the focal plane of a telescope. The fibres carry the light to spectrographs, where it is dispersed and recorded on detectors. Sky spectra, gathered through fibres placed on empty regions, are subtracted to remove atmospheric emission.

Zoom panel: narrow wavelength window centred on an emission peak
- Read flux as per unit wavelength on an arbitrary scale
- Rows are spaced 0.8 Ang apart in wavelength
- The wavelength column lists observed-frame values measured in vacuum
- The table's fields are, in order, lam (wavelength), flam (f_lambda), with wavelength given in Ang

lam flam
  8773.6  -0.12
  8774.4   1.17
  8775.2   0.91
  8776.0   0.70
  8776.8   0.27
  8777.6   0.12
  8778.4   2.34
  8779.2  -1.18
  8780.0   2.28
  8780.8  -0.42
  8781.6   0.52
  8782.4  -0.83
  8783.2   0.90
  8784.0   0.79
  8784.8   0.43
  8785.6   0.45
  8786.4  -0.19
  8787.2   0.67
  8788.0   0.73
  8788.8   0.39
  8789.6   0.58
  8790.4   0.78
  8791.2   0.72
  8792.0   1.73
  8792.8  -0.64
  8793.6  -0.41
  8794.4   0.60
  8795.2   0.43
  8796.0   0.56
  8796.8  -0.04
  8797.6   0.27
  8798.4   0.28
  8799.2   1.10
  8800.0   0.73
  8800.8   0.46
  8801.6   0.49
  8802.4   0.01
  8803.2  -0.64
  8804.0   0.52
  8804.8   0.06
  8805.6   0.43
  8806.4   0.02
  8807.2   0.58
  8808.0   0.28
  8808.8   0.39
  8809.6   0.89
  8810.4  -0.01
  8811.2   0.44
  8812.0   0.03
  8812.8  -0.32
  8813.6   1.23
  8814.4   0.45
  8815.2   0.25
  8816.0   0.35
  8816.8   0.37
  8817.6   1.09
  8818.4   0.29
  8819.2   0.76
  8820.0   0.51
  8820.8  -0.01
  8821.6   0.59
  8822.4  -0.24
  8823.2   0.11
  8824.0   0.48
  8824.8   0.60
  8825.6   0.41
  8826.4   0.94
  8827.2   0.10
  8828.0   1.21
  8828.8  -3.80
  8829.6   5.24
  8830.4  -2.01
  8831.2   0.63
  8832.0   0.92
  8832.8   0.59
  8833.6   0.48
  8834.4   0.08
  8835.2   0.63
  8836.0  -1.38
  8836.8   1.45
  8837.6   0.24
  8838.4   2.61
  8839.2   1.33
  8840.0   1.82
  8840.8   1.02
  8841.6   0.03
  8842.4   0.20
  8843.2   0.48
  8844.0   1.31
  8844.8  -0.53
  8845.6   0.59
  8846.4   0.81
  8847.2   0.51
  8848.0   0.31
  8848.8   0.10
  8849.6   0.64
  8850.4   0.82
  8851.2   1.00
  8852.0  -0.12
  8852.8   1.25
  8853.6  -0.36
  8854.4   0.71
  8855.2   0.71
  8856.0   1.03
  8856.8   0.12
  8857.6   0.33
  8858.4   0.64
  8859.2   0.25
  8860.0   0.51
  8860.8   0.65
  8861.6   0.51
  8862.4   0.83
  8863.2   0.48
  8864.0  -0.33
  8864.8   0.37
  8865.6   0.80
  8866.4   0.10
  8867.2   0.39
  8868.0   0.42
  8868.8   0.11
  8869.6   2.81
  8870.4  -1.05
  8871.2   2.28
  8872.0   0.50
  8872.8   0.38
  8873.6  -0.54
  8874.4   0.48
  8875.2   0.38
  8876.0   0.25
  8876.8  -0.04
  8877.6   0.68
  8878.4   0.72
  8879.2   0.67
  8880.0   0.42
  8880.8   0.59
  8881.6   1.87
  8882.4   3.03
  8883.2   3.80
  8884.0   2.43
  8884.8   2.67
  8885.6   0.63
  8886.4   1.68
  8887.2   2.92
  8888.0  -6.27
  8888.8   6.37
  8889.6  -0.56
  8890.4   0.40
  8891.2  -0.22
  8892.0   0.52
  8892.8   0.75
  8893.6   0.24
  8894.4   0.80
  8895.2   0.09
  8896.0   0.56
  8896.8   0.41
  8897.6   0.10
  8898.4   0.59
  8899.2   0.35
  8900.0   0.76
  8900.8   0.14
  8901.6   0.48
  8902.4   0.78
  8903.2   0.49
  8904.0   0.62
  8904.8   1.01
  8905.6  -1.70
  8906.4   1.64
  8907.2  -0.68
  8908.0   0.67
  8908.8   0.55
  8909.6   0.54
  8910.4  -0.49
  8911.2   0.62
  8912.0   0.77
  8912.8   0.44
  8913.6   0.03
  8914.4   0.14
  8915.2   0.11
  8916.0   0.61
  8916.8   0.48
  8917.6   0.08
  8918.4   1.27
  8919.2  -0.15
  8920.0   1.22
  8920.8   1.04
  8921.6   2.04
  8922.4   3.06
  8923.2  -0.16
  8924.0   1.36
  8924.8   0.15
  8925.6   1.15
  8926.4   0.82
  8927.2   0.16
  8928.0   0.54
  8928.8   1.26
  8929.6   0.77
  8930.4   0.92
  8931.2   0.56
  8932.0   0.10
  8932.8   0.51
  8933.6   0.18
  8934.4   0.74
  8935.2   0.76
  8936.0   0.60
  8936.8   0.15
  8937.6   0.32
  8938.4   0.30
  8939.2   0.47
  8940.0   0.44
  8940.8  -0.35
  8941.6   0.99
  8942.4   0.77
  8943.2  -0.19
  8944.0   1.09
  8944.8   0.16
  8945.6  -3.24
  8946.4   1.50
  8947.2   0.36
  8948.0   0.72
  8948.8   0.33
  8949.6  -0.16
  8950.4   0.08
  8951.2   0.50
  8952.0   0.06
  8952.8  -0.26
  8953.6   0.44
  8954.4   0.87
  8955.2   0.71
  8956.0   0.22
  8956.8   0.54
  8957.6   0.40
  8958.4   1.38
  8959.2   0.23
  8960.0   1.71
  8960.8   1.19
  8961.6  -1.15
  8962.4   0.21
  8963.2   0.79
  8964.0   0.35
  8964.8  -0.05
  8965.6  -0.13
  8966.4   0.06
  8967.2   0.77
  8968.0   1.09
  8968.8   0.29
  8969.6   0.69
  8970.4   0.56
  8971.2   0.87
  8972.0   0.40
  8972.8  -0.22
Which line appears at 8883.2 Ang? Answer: Hgamma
